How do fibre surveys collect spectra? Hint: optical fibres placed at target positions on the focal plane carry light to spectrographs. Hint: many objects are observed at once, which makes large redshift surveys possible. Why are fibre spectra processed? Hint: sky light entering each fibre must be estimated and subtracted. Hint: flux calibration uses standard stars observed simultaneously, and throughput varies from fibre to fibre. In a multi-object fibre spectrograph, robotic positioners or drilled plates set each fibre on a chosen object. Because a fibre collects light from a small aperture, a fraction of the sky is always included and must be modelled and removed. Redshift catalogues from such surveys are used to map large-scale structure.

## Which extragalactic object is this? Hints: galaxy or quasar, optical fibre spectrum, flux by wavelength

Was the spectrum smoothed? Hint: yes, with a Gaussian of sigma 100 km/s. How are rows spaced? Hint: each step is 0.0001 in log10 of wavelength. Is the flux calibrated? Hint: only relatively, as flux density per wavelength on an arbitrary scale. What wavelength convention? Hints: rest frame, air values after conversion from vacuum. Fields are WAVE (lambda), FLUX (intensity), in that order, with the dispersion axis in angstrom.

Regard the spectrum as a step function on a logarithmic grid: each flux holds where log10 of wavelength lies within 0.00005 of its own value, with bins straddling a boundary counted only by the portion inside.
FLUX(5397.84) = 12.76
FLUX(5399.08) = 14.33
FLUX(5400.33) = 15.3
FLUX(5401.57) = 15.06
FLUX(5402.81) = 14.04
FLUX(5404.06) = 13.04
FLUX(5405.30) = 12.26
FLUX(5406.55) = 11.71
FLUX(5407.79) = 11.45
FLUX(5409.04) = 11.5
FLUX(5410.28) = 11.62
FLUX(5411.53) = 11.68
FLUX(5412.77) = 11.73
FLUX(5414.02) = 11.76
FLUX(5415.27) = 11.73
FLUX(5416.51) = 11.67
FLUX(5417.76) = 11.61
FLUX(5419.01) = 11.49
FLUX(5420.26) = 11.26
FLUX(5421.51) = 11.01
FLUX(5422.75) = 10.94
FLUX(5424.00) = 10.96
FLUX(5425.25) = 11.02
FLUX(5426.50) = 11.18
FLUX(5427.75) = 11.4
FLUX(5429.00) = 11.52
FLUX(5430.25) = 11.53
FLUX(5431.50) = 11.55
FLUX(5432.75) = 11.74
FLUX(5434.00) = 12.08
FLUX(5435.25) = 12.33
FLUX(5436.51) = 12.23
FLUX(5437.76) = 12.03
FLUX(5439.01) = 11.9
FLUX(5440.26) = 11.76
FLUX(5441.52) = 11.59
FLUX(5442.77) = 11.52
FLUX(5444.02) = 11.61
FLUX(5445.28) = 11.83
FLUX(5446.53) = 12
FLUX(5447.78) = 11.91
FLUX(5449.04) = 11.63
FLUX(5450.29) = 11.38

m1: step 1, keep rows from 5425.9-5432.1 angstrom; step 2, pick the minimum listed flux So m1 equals 11.18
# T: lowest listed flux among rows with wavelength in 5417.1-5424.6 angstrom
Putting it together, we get 10.94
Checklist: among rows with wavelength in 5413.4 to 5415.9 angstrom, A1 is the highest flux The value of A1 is 11.76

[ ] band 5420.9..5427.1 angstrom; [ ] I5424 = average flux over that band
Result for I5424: 11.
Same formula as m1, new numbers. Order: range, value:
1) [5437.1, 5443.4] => 11.52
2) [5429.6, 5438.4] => 11.53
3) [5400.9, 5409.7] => 11.45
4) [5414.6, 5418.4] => 11.61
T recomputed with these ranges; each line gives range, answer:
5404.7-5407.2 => 11.71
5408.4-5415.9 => 11.5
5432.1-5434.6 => 11.74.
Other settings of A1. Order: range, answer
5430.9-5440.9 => 12.33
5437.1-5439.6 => 12.03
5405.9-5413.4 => 11.73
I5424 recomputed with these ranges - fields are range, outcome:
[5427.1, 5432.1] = 11.5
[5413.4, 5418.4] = 11.7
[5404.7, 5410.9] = 11.7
